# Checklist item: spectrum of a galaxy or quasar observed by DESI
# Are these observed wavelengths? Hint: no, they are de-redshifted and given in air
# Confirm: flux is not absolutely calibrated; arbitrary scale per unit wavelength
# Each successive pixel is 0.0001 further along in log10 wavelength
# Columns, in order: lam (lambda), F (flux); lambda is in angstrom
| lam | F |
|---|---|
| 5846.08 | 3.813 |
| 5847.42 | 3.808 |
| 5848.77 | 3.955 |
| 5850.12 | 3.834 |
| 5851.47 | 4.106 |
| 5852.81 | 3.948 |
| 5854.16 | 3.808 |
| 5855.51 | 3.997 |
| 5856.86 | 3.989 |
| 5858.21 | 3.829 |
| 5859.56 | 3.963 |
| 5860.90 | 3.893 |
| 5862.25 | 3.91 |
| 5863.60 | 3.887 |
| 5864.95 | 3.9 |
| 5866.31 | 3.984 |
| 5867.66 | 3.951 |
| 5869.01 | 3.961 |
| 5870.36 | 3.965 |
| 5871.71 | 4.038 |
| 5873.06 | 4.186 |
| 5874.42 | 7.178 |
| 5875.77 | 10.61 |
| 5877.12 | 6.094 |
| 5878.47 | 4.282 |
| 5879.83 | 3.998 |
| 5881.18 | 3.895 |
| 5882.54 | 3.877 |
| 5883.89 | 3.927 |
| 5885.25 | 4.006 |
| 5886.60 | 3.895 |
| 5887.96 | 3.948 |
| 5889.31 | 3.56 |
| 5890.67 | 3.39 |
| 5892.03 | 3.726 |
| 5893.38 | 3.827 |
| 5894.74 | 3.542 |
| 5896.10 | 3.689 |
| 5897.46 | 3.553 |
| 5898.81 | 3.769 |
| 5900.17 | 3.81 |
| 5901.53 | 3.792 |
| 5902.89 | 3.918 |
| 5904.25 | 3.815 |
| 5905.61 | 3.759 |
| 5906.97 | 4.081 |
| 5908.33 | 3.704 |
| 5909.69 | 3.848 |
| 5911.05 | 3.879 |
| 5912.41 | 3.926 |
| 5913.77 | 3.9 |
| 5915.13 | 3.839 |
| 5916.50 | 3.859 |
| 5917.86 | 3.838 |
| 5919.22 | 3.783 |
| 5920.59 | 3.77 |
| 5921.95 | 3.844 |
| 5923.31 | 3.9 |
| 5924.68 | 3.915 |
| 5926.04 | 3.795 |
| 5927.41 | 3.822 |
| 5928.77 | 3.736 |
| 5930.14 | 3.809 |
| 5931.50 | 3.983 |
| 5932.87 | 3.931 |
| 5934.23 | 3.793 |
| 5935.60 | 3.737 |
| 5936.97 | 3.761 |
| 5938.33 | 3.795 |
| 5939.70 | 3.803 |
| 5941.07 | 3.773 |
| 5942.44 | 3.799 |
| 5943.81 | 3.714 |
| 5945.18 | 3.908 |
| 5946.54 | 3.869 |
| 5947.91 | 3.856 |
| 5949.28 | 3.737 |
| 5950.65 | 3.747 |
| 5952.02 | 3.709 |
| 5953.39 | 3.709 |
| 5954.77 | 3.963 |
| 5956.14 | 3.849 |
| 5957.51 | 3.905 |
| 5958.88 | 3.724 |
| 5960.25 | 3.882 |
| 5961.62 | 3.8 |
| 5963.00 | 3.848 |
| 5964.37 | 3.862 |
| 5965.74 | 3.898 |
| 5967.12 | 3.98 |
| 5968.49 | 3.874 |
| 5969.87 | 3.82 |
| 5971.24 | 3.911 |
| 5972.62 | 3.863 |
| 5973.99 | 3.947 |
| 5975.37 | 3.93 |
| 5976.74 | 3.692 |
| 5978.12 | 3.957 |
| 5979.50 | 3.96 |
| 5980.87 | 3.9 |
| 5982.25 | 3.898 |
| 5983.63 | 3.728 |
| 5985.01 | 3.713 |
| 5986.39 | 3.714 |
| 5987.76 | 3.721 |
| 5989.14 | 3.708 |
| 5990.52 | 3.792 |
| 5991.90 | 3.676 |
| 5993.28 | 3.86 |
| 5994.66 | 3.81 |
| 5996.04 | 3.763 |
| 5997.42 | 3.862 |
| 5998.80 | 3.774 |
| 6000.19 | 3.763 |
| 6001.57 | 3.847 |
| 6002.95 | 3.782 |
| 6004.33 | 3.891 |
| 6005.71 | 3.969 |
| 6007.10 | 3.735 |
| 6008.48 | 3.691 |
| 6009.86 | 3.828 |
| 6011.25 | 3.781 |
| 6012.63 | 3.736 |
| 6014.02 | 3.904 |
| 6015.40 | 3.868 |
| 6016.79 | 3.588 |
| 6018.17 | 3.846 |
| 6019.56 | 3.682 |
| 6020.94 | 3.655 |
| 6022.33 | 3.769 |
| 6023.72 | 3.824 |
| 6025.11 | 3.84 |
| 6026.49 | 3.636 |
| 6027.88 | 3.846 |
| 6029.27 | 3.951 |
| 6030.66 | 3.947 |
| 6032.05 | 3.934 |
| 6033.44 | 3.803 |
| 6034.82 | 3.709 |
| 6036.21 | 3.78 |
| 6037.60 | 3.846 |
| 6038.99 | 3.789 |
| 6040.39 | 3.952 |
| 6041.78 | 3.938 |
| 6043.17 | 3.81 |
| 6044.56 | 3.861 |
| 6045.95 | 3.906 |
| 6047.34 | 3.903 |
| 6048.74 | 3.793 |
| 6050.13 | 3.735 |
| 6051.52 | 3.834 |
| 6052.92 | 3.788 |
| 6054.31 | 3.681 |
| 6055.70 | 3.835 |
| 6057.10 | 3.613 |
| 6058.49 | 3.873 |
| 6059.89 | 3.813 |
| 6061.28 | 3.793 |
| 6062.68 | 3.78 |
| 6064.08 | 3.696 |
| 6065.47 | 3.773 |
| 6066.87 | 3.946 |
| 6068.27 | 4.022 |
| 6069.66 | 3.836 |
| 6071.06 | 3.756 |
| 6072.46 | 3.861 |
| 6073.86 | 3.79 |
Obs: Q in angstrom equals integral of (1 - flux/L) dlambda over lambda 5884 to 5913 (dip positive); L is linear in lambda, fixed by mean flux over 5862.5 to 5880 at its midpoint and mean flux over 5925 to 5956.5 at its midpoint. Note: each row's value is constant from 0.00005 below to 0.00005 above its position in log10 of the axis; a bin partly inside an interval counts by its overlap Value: 4.5 angstrom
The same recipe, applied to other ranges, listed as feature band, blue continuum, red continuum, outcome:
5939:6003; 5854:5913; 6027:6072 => 2.6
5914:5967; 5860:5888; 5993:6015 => 4.4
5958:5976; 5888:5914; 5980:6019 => -0.4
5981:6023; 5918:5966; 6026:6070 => 0.5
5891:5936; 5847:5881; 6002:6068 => 4.7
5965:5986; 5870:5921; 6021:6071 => 0.6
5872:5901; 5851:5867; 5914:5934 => -3.8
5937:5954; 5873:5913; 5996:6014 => 1.1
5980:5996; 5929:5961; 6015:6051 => 0.2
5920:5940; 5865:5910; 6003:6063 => 1.4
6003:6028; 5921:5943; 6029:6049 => 0.5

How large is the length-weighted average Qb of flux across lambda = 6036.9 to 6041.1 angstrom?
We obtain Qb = 3.86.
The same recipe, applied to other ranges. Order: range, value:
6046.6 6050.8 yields 3.81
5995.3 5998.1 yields 3.81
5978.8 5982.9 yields 3.92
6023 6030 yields 3.82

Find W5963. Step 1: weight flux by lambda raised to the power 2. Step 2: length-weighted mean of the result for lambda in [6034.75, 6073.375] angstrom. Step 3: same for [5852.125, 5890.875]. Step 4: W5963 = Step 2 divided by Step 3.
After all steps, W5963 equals 0.93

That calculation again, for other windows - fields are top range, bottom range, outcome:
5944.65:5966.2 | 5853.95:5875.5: 0.92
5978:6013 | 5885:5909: 1.04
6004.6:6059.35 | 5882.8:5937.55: 1.04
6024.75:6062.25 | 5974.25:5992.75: 1.03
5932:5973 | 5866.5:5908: 0.92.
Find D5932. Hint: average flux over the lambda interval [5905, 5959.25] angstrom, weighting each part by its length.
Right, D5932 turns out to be 3.83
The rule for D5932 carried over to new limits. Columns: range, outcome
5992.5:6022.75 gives 3.79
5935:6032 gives 3.81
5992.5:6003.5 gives 3.81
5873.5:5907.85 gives 4.31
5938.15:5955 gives 3.79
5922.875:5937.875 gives 3.83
